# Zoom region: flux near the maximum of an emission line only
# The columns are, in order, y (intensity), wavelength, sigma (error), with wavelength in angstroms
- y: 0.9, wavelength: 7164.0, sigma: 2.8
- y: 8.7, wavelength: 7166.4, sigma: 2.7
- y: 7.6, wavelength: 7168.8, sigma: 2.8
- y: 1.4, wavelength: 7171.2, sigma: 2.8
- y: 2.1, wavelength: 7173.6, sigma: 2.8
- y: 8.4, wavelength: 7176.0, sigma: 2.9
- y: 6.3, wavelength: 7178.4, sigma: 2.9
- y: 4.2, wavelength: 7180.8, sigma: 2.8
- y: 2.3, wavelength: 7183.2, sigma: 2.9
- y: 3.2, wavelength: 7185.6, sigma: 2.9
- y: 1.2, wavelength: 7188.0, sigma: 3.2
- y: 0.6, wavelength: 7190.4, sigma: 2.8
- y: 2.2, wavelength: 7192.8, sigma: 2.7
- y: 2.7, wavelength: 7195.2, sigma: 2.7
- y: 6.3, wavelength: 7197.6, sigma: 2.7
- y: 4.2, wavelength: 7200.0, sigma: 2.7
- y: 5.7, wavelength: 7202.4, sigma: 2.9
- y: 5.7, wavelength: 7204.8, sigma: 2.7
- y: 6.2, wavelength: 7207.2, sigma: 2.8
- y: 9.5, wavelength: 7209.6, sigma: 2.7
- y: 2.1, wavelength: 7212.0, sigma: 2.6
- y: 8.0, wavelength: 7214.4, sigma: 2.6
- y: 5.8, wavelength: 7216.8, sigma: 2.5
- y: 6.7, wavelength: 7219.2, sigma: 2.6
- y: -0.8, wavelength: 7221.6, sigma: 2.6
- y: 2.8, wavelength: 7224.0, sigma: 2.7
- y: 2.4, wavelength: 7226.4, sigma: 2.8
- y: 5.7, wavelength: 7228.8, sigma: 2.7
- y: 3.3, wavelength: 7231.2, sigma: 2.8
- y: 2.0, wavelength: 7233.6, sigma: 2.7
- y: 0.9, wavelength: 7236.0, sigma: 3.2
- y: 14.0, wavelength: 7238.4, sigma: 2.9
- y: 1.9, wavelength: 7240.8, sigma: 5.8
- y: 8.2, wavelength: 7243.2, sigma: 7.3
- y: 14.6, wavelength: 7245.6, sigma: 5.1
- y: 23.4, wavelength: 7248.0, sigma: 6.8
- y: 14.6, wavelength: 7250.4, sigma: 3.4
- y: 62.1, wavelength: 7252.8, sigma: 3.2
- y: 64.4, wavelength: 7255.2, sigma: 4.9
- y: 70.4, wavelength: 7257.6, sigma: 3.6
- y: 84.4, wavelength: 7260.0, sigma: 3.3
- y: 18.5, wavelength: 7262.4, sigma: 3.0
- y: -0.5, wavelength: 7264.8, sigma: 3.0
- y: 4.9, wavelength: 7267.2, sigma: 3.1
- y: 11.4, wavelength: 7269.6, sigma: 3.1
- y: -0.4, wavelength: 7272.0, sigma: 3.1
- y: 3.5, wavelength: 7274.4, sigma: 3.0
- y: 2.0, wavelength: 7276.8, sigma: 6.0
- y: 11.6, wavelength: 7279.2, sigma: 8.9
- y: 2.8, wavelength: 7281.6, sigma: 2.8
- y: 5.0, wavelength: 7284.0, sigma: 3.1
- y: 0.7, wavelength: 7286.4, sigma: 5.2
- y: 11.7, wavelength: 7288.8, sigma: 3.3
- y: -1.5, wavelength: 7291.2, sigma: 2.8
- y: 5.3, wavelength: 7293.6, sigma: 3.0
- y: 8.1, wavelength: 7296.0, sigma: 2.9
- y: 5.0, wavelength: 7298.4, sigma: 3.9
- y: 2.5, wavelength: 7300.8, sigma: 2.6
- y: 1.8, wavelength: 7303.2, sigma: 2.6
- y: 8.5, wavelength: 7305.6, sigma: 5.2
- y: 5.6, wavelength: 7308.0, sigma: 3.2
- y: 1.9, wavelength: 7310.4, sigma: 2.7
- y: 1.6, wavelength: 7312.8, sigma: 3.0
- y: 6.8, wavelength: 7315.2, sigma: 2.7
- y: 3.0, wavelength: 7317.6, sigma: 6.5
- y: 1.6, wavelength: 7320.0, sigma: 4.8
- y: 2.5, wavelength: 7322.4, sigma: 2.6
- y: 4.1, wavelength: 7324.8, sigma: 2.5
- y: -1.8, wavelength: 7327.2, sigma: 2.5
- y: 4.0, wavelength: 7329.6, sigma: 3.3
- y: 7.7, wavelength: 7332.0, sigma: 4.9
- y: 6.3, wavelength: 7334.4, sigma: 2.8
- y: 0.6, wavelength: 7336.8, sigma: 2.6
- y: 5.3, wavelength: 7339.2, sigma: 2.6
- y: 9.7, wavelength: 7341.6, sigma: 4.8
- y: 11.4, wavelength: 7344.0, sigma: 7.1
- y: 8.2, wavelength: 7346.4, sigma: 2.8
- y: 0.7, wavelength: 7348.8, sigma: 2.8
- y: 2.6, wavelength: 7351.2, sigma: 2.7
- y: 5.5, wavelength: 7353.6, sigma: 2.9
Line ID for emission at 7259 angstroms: [O II] 3727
